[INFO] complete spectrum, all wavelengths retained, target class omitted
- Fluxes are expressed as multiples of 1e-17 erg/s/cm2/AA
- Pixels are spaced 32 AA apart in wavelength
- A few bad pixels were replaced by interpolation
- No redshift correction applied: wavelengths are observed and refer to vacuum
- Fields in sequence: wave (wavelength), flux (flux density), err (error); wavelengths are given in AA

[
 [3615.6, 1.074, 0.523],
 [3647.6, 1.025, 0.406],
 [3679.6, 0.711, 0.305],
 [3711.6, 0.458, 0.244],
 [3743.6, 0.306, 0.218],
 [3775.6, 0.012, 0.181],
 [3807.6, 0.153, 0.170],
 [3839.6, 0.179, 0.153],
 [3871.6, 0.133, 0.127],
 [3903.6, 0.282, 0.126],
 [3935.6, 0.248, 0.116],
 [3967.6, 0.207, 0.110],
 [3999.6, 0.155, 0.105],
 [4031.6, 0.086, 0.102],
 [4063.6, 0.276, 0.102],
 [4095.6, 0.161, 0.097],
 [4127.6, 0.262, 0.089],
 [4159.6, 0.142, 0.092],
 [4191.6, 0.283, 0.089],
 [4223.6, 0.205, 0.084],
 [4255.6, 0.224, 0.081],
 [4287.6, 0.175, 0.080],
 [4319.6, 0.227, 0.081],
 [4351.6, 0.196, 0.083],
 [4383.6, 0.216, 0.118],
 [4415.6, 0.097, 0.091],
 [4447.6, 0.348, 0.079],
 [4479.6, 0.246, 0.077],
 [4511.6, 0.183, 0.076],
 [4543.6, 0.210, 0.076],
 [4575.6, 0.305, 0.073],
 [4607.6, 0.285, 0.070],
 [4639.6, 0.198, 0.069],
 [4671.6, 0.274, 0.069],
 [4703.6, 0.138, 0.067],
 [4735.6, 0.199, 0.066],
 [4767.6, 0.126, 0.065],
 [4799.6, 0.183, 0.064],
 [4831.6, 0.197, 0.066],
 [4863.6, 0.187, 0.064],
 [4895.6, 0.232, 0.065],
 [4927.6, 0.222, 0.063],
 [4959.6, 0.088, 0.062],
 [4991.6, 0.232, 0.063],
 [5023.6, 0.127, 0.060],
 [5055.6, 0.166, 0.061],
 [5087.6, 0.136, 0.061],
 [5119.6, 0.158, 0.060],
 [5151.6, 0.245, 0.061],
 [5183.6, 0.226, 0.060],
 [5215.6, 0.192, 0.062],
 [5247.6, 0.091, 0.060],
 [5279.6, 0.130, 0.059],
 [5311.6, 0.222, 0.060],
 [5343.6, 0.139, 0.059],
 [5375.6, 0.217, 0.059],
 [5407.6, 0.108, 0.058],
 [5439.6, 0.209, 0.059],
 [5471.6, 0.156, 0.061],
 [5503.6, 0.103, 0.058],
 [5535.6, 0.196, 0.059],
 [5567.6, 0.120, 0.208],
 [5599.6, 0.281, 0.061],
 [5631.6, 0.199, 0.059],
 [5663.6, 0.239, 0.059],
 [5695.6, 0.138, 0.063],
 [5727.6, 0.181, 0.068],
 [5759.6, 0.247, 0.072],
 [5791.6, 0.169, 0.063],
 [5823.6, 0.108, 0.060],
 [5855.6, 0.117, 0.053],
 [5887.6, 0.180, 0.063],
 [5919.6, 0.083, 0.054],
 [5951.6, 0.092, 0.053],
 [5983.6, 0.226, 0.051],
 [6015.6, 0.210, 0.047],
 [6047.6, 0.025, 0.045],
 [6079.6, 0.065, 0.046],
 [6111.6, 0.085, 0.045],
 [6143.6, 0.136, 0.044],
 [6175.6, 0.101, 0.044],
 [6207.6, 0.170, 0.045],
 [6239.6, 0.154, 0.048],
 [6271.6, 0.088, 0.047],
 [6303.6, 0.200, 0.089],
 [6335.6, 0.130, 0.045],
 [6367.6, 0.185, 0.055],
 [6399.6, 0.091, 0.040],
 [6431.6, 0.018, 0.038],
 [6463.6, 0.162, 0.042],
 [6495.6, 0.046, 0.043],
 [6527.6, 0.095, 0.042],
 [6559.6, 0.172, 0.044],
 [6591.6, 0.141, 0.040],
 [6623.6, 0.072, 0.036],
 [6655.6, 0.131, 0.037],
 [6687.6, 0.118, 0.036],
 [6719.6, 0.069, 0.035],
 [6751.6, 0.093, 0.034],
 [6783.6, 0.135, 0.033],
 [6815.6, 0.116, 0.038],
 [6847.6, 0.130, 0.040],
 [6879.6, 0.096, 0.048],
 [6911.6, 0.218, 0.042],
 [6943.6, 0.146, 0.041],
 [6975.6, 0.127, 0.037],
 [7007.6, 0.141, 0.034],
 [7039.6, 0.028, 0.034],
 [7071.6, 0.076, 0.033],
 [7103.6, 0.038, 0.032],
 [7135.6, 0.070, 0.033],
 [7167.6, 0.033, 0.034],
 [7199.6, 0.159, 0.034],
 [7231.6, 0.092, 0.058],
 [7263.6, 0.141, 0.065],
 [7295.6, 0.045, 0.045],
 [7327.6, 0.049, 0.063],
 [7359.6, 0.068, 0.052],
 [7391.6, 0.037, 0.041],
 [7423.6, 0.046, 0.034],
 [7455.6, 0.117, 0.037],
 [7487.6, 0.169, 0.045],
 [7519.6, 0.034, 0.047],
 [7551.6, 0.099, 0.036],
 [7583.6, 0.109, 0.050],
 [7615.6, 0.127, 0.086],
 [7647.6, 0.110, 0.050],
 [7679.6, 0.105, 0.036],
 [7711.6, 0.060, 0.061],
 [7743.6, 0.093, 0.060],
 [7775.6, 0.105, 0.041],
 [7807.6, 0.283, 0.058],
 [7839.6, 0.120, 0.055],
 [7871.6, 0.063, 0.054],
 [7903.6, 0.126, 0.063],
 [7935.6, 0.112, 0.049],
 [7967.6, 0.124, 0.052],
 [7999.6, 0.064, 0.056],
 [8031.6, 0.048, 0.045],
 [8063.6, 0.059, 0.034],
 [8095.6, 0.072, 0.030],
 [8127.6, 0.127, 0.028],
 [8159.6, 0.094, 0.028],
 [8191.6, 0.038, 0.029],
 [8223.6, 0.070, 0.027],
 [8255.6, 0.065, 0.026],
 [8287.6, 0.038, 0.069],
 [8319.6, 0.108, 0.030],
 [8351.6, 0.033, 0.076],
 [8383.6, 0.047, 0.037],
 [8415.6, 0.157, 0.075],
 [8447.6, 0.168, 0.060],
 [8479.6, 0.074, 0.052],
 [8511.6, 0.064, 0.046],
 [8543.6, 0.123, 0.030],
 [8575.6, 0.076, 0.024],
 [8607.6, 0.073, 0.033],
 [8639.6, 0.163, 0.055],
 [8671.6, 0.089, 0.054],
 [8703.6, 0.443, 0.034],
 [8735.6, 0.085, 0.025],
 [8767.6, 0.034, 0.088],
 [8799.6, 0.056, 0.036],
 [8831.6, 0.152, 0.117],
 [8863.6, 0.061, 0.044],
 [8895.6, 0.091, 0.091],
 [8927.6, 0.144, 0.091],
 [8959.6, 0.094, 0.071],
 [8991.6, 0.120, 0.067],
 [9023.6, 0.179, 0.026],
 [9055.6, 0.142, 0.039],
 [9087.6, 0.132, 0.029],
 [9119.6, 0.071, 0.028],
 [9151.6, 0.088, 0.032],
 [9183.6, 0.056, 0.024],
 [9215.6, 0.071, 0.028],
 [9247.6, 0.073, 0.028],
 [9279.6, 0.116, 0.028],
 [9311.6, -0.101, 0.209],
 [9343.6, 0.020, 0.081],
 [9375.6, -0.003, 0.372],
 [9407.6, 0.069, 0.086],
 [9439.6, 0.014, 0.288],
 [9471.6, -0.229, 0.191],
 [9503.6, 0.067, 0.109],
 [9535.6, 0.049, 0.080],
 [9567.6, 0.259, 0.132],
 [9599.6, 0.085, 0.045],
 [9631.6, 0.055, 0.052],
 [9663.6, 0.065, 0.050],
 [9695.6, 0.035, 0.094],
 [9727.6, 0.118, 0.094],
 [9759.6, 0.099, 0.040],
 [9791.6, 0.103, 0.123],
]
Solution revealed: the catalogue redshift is 1.33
